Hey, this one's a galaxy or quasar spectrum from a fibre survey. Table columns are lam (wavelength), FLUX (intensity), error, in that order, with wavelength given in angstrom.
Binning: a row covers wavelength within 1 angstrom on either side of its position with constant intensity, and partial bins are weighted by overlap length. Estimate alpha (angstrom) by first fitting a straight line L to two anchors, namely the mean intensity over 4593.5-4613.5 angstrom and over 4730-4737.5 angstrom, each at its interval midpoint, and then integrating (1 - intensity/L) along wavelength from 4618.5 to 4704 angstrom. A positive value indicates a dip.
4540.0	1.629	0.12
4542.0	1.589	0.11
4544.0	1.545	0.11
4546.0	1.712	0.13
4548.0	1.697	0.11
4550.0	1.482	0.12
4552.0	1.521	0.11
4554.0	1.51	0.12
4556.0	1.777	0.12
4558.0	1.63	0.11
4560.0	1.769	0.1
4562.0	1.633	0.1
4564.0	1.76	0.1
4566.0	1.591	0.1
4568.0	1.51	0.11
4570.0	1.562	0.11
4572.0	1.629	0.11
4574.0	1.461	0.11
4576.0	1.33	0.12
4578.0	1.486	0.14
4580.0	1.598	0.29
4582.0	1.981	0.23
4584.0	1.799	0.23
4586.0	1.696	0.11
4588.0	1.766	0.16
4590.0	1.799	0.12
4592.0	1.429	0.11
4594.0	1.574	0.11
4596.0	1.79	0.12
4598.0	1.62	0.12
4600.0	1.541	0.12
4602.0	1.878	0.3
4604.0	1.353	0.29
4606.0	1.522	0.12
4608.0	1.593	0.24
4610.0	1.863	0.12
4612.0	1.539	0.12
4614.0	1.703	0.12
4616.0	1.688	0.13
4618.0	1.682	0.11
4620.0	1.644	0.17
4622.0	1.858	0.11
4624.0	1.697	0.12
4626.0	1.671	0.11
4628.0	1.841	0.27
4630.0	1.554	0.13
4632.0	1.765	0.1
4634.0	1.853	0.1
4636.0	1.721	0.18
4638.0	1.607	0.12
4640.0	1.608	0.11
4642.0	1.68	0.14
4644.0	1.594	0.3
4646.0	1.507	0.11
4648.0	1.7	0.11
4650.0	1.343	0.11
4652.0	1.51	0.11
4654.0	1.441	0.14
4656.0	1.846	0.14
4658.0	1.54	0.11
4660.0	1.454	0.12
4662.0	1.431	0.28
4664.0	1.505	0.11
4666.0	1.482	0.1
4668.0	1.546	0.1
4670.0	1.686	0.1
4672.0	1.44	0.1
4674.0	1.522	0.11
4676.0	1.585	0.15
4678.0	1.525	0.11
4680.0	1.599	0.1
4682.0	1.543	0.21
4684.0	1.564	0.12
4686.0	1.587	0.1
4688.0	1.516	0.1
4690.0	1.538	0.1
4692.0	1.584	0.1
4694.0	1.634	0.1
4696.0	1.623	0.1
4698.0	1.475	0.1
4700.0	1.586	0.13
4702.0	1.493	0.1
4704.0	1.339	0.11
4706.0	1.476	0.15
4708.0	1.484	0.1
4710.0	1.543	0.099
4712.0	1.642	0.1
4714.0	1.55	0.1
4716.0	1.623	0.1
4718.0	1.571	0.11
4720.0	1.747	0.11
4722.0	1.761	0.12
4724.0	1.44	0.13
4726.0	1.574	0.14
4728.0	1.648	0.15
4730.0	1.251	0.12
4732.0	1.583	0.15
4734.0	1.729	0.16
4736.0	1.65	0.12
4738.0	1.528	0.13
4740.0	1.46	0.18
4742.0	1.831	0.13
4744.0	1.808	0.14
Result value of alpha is 1.2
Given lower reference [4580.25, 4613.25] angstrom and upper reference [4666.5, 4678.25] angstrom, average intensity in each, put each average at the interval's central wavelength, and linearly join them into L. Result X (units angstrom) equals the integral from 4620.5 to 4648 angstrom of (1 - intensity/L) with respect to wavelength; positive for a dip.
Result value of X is -1.33 angstrom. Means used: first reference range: 1.67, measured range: 1.69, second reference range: 1.55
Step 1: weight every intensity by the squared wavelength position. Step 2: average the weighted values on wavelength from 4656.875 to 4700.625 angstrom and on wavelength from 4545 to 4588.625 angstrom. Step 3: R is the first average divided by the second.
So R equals 0.99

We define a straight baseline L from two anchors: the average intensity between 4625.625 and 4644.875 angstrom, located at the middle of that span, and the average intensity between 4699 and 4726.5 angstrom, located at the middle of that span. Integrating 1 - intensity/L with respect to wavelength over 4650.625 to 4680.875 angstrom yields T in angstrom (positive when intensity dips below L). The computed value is 1.9 angstrom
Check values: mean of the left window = 1.69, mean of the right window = 1.56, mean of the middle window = 1.54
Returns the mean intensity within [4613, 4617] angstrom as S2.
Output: 1.7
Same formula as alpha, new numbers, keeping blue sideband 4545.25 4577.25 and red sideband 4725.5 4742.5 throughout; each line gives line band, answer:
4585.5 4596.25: -0.5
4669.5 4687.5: 0.3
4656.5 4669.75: 0.6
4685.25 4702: 0.2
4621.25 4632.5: -1.0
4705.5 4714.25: 0.2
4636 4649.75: -0.2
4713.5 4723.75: -0.4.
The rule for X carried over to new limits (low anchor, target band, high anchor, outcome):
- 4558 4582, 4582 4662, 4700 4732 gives -3.66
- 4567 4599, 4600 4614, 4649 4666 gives -0.32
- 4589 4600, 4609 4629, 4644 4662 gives -1.57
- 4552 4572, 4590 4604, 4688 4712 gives -0.21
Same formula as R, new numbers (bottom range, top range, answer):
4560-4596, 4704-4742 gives 1.02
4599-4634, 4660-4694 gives 0.94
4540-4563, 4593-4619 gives 1.04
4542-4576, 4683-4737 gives 1.04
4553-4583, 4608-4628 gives 1.08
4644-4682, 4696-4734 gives 1.03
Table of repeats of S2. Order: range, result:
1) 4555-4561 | 1.73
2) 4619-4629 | 1.74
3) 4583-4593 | 1.7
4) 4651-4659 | 1.58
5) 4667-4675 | 1.55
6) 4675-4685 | 1.56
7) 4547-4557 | 1.6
